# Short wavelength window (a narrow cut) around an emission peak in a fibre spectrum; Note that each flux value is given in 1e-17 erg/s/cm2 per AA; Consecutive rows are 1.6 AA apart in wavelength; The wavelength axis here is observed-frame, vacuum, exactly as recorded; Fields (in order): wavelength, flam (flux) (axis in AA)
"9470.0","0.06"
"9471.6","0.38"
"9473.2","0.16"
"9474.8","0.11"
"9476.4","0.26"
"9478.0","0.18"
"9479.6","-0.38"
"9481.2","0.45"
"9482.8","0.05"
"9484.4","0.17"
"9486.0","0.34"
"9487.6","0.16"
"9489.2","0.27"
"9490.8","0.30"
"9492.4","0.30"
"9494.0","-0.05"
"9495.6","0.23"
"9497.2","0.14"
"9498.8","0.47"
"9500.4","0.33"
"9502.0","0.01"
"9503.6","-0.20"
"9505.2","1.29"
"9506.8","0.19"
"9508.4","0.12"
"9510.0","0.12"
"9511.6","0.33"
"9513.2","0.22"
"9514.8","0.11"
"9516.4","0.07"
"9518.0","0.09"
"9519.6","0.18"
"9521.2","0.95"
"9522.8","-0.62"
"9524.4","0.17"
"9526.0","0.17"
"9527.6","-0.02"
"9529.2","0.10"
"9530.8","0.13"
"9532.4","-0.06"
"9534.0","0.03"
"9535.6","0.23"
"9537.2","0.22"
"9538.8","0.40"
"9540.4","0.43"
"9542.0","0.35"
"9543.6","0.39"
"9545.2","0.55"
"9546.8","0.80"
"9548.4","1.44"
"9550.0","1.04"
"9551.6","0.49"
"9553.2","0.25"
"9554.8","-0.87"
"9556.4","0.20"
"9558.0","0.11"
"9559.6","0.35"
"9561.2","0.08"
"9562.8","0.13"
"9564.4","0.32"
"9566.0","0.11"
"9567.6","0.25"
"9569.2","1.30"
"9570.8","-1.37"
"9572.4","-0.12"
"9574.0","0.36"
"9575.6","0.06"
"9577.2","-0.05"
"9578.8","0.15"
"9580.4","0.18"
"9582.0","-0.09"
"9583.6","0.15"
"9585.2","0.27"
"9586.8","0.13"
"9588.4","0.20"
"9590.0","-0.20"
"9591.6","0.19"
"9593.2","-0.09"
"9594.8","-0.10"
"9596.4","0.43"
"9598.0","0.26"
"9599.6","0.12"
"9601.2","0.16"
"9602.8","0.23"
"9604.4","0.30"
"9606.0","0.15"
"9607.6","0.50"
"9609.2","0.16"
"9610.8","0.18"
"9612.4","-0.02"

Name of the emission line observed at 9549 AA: [O III] 5007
